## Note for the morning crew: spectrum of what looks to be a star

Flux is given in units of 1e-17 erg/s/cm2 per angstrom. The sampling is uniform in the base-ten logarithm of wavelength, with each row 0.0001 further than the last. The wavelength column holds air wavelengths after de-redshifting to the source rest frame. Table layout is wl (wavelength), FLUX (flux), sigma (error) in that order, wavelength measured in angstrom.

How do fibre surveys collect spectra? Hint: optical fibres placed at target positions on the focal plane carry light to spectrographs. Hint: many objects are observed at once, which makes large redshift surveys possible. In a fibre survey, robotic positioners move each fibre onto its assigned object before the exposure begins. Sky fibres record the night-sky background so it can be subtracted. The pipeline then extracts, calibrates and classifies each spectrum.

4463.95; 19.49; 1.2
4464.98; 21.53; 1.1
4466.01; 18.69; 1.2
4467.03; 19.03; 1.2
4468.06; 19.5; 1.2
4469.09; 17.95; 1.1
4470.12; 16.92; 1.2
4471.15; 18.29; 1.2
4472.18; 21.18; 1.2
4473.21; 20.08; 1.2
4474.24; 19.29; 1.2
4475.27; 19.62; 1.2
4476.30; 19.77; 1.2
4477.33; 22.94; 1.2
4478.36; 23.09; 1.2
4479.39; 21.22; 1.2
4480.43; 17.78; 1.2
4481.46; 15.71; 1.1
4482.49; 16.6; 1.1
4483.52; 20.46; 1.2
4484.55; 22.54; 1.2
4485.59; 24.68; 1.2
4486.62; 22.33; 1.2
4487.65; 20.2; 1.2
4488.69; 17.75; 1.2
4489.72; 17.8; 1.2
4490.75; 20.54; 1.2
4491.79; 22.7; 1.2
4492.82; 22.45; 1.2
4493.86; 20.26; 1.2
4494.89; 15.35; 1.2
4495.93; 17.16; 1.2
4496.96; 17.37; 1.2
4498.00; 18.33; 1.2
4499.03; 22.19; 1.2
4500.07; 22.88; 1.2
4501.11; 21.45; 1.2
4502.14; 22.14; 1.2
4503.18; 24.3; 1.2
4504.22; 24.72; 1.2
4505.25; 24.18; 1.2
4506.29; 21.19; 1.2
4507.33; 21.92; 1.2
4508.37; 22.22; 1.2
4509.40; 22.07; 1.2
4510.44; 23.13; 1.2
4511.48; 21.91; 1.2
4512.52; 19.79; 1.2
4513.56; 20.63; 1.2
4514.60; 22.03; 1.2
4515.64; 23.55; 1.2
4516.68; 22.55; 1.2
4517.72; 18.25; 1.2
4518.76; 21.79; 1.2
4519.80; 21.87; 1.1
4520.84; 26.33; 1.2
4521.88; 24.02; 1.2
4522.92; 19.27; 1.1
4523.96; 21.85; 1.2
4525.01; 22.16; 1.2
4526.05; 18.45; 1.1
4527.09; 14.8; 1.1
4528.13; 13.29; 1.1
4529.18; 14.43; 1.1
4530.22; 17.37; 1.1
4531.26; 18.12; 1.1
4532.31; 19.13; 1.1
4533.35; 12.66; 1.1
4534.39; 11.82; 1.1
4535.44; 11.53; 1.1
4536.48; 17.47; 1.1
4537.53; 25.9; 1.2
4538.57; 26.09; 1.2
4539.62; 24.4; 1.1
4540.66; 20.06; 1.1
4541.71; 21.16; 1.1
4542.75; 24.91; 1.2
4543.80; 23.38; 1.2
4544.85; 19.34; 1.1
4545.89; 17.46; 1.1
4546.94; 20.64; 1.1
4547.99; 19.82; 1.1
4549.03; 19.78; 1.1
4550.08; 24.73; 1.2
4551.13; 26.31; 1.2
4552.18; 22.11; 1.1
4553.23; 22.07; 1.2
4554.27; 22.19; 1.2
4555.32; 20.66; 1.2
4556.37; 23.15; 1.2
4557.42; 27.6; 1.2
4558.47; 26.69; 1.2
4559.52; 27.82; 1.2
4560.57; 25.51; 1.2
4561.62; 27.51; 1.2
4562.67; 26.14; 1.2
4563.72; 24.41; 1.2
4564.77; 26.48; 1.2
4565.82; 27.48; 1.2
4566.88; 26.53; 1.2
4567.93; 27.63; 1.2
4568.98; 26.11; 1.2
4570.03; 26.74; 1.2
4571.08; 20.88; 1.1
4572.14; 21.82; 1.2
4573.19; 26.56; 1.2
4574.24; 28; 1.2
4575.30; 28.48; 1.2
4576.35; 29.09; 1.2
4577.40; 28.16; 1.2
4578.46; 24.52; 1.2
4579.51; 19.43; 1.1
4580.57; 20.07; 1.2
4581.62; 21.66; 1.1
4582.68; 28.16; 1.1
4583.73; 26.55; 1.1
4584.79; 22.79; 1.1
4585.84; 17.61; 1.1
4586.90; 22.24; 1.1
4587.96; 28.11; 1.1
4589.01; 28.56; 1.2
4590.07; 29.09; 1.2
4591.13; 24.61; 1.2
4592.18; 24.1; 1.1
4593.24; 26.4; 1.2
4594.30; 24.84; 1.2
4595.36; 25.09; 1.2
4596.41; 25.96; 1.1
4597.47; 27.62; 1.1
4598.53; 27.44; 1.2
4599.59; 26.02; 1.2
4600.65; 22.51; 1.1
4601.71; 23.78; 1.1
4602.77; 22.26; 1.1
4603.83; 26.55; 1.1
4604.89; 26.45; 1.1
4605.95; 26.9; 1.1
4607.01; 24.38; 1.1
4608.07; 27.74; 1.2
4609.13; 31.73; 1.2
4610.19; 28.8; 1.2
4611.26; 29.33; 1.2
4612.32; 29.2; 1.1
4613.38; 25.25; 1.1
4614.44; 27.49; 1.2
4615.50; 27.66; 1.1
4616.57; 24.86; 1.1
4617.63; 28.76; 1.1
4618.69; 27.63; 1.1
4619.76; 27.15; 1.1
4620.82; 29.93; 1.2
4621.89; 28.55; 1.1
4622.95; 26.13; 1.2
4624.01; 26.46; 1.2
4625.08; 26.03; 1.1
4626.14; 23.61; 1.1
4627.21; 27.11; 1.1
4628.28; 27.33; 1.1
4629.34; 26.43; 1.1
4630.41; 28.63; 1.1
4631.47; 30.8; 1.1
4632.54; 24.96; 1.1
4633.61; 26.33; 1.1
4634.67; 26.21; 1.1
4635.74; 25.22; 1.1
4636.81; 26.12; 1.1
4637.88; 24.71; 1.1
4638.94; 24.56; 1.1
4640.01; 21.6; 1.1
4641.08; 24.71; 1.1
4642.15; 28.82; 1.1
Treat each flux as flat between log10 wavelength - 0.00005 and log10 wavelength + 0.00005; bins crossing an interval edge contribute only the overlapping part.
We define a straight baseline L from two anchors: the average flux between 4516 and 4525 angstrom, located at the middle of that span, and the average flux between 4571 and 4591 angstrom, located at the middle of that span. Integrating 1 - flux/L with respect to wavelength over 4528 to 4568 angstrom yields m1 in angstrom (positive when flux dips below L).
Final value 2.54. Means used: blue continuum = 22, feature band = 21.9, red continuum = 24.9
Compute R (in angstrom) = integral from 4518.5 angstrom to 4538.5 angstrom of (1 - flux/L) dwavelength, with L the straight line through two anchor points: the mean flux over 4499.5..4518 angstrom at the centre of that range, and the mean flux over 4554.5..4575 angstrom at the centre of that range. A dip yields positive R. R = 4.03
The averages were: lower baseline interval 22.2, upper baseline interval 25.6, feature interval 18.7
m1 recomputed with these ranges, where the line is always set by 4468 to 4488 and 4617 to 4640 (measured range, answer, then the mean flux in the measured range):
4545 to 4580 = -1.2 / 24.6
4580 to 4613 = -0.5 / 25.7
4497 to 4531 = 0.9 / 21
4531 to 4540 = 1.6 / 18.5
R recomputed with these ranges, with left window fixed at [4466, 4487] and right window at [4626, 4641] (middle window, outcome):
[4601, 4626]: -1.8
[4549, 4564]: -1.0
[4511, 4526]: -0.2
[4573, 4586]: -0.5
